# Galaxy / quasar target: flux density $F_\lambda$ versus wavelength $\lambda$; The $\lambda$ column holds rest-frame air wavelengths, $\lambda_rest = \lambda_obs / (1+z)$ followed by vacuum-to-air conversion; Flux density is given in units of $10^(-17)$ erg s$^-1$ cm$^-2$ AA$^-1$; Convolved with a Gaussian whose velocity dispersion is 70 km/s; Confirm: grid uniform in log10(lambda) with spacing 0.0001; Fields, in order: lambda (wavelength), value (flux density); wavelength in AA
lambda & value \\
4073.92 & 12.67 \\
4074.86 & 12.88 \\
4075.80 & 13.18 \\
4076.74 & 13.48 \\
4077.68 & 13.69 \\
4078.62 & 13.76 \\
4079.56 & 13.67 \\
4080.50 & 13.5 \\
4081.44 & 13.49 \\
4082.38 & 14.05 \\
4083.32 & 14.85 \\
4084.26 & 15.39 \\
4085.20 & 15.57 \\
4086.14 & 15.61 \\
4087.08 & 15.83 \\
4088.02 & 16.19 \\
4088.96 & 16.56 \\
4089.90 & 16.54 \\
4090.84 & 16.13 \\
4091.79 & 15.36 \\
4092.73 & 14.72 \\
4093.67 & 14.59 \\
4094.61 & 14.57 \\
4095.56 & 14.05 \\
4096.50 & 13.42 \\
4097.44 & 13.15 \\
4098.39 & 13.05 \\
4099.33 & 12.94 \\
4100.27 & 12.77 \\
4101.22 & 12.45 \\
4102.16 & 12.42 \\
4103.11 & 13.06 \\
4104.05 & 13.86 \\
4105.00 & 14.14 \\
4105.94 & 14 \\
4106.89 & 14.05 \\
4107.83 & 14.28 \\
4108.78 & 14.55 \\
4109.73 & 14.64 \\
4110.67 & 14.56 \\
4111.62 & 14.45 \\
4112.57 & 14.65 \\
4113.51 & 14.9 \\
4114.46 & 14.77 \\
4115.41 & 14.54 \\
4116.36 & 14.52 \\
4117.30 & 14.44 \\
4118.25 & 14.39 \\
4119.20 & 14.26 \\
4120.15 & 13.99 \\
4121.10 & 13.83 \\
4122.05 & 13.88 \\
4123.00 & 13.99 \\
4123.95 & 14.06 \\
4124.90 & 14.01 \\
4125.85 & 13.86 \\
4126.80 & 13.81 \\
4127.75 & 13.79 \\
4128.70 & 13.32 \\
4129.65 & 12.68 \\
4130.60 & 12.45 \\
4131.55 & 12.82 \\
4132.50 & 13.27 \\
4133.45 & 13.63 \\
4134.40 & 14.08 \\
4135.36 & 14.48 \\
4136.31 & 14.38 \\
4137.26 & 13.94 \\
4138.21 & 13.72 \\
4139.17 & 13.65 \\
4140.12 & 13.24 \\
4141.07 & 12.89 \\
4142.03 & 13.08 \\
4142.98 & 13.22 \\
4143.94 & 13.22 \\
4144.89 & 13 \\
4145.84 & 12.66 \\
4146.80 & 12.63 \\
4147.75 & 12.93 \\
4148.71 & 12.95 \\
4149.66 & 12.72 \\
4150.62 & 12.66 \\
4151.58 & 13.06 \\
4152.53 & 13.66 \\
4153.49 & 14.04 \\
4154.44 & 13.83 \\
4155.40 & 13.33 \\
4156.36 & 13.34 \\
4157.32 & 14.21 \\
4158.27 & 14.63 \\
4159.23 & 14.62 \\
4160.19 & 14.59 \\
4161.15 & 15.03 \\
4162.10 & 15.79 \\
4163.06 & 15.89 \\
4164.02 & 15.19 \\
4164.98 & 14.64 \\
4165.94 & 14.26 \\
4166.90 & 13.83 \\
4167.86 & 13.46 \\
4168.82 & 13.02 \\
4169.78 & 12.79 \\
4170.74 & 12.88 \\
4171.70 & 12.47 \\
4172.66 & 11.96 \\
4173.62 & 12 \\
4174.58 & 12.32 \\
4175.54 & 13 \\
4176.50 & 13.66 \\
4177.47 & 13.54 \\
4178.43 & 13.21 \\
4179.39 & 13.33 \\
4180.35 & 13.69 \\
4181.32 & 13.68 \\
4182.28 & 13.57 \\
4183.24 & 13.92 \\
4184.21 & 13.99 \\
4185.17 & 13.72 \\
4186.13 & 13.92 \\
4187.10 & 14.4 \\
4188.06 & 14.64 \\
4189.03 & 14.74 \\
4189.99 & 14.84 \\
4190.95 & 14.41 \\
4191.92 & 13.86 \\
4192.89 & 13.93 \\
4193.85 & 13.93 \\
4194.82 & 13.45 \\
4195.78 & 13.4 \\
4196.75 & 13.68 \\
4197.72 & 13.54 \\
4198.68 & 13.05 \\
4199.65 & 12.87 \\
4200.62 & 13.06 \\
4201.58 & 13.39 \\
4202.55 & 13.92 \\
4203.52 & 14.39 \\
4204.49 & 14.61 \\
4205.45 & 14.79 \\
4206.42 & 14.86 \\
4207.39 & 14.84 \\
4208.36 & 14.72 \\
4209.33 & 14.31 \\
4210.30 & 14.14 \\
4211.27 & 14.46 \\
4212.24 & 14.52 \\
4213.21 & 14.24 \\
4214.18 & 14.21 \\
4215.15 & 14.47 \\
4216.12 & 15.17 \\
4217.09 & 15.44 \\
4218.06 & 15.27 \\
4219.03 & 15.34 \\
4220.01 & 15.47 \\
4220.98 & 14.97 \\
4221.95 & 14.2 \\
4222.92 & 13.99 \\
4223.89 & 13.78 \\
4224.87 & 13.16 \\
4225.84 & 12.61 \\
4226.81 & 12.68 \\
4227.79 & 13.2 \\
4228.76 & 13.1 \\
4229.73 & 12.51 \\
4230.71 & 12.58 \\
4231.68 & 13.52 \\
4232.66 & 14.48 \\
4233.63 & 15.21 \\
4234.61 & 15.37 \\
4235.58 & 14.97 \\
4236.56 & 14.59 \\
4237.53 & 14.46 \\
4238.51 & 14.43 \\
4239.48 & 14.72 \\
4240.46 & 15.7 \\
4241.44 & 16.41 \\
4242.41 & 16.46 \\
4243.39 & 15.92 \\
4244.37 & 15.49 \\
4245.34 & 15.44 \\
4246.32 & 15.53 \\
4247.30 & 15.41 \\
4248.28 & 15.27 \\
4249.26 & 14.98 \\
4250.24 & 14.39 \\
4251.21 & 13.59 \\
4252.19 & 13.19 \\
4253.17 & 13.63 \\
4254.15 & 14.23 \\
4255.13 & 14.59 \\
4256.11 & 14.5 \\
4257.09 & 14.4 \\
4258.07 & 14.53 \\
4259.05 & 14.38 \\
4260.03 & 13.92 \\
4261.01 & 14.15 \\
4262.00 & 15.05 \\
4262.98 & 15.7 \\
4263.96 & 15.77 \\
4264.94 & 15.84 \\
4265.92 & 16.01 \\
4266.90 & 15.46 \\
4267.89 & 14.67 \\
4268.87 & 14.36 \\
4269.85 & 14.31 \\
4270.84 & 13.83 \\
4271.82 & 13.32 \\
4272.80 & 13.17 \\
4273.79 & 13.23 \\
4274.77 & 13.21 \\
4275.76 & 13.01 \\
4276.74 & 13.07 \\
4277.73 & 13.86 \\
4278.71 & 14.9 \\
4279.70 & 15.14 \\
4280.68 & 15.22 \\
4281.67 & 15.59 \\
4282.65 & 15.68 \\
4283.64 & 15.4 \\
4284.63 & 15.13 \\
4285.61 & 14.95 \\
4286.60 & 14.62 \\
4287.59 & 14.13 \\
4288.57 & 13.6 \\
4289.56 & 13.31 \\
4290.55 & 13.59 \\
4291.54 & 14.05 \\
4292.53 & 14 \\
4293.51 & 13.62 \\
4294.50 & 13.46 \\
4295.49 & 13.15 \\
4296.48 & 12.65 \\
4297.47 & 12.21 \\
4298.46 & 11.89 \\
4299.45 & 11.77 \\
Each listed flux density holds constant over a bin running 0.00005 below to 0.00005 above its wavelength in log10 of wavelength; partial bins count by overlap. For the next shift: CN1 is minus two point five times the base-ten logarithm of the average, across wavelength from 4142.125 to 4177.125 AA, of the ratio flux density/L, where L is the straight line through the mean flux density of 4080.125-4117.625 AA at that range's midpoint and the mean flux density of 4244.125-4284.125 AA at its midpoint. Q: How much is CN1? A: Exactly 0.07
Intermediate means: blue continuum 14.4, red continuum 14.6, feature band 13.5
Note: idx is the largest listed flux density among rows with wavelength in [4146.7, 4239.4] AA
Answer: 15.89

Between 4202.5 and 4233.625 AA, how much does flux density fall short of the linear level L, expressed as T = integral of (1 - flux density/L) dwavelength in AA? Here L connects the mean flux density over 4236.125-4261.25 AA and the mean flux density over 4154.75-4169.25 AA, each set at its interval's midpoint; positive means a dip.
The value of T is 0.9 AA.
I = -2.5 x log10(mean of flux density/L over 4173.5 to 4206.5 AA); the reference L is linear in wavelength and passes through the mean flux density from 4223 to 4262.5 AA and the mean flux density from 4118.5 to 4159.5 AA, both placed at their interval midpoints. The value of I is 0.02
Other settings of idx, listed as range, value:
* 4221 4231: 14.2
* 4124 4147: 14.48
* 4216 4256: 16.46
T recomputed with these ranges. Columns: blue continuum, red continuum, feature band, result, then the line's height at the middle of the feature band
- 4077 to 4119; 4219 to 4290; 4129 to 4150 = 1.7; 14.4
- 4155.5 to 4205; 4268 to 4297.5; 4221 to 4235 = 0.3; 13.9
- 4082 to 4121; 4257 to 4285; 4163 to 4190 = 1.6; 14.5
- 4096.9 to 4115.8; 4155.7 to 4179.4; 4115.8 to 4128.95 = -0.2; 13.8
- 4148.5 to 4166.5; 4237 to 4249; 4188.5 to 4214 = 1.2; 14.8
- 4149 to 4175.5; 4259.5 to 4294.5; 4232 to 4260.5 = -1.2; 14.2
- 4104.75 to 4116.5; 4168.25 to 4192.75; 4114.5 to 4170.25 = 1.0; 14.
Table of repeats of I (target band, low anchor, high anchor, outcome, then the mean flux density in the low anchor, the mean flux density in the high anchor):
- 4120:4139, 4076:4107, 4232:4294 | 0.050 mag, 14.3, 14.6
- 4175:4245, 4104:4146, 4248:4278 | -0.004 mag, 13.9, 14.3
